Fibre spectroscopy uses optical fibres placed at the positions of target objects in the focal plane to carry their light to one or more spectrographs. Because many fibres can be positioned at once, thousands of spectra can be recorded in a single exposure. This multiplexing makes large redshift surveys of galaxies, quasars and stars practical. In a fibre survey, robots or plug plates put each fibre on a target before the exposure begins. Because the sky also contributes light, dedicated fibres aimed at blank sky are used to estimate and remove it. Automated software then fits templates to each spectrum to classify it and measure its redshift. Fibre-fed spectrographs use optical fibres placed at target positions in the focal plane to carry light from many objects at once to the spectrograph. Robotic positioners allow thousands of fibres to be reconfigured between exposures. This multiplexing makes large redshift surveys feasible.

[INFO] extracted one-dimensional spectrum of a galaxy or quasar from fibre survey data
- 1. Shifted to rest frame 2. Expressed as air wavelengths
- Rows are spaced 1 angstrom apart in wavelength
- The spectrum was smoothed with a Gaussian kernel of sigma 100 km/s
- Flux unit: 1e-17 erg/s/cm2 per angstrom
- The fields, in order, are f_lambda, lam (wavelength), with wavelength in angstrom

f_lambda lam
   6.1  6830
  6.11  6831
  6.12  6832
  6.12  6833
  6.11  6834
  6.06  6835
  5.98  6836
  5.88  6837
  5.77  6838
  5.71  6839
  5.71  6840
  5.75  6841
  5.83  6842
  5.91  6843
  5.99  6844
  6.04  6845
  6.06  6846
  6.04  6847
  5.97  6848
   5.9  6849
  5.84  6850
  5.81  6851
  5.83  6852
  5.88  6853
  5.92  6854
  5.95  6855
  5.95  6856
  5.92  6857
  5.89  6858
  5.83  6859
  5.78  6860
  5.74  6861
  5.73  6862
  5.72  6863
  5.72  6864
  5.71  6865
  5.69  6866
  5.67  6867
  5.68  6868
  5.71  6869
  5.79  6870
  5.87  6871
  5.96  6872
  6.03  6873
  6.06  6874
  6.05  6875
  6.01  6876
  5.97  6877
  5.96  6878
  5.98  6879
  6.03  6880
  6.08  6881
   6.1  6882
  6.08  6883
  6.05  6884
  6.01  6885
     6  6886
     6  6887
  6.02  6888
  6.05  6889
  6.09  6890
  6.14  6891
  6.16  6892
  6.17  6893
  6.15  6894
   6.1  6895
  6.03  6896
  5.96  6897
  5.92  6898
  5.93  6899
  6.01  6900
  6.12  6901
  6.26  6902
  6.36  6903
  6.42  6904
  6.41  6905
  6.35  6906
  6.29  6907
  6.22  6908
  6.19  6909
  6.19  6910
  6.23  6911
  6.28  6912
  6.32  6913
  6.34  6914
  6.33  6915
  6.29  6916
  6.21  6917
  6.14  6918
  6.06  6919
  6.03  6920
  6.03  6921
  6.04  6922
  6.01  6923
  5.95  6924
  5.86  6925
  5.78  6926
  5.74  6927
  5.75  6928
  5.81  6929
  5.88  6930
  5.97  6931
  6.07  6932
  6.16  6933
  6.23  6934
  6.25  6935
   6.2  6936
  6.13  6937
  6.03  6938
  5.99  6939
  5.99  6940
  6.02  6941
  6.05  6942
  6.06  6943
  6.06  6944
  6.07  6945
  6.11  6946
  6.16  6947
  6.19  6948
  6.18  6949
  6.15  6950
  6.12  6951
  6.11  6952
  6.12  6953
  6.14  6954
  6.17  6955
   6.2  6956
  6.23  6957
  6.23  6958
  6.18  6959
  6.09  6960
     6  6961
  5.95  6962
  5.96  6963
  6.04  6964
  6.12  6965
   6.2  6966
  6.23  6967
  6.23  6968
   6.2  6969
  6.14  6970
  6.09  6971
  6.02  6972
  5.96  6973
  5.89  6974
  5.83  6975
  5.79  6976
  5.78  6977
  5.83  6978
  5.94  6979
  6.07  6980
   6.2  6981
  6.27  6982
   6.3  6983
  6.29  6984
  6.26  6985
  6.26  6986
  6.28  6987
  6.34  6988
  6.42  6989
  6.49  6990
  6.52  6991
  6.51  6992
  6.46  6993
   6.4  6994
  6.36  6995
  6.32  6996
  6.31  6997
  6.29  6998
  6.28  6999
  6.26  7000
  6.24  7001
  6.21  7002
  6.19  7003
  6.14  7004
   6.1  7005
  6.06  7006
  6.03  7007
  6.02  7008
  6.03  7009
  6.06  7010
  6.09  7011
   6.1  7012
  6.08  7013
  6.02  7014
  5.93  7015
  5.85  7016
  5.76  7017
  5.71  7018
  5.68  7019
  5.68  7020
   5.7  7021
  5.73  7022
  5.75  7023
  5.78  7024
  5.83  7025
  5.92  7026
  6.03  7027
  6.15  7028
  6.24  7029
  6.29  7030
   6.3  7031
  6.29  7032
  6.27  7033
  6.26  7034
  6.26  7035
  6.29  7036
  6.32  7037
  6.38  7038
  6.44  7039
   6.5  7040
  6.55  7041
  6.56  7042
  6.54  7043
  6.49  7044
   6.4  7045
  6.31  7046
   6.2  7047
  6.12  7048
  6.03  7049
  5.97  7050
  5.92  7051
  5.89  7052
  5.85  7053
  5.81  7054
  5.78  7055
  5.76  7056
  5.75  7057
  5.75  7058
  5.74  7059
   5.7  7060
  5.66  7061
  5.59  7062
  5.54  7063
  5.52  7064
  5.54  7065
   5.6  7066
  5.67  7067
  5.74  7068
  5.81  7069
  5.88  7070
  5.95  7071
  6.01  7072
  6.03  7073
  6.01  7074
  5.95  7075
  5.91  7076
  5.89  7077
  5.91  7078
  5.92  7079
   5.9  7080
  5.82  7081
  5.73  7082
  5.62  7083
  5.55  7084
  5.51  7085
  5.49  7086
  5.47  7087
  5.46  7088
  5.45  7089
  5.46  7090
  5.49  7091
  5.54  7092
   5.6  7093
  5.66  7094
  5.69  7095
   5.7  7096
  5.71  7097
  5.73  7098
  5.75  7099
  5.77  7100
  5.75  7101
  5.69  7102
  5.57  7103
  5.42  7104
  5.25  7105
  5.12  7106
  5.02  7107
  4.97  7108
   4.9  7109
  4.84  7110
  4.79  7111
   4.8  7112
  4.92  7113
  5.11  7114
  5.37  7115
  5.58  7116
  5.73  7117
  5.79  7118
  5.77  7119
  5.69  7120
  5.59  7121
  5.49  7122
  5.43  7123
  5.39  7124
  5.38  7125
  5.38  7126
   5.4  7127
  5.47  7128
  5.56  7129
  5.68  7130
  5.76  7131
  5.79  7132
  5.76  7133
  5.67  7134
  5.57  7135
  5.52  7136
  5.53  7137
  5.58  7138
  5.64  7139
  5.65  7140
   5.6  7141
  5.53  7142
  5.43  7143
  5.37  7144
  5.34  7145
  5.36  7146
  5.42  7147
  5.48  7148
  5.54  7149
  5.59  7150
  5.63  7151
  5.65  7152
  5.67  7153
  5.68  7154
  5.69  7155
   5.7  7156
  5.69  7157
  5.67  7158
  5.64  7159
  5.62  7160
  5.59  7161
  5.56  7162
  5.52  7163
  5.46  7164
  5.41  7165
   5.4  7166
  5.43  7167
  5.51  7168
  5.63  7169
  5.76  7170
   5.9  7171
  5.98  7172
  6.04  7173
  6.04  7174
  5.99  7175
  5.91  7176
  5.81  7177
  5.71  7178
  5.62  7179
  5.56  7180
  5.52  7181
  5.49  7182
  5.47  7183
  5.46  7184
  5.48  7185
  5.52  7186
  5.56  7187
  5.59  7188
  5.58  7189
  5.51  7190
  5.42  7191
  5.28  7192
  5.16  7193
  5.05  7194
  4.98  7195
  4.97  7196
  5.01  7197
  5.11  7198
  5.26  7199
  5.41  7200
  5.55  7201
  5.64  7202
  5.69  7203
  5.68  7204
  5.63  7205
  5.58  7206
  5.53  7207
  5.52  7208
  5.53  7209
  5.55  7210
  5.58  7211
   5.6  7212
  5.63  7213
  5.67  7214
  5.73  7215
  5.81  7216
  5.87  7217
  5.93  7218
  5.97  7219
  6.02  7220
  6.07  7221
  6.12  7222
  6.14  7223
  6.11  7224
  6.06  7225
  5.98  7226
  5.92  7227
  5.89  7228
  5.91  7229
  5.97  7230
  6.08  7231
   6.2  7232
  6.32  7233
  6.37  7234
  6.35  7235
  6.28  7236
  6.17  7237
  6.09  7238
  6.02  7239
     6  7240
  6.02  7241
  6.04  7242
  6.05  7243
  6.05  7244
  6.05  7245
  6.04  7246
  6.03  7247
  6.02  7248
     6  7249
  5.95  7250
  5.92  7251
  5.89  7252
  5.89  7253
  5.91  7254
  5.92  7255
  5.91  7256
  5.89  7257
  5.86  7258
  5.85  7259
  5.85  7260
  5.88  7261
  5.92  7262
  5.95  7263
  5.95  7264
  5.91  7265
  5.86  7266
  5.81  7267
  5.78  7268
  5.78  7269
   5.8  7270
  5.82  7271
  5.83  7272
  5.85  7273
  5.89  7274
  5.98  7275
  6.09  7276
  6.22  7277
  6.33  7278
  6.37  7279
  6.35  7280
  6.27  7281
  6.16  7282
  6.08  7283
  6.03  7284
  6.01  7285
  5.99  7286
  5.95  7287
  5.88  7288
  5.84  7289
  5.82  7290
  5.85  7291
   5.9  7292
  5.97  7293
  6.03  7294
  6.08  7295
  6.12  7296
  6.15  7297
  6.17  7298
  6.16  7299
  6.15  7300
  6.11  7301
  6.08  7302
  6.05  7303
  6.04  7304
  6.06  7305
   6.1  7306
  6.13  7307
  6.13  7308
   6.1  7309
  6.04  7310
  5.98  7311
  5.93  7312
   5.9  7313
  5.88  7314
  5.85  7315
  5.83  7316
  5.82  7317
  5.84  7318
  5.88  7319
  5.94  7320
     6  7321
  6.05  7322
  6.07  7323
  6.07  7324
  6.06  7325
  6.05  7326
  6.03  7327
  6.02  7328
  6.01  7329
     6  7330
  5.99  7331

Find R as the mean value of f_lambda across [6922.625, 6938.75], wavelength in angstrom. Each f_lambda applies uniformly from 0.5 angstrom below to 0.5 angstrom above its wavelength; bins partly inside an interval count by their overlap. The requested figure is 5.99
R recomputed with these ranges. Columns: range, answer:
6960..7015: 6.15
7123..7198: 5.55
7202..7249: 5.93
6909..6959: 6.1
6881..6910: 6.13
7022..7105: 5.89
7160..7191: 5.63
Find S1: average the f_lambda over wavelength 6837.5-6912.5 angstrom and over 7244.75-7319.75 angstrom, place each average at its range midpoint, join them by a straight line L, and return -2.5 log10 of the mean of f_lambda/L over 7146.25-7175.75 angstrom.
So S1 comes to 0.06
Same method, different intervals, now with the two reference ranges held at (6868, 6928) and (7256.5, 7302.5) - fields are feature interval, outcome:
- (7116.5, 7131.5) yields 0.09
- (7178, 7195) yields 0.11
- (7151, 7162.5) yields 0.07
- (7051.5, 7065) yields 0.06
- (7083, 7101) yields 0.08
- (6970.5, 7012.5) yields -0.02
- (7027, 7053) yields -0.04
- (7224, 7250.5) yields -0.01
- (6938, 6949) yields 0.00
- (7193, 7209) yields 0.12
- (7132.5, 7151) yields 0.09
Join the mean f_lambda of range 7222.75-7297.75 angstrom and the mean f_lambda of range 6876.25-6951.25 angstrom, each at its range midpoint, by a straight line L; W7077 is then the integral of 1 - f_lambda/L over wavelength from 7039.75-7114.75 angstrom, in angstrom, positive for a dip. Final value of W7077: 4.3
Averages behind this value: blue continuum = 6.09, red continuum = 6.01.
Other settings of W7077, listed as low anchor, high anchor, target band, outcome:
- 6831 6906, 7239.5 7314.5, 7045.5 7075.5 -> 0.7 angstrom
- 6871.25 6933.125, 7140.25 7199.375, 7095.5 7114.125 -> 1.2 angstrom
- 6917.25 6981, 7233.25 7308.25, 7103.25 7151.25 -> 4.8 angstrom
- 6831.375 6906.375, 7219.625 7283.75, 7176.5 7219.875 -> 3.5 angstrom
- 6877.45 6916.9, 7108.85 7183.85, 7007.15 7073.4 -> -2.1 angstrom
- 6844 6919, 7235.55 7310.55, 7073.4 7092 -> 1.0 angstrom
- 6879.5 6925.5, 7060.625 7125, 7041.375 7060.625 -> -1.2 angstrom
